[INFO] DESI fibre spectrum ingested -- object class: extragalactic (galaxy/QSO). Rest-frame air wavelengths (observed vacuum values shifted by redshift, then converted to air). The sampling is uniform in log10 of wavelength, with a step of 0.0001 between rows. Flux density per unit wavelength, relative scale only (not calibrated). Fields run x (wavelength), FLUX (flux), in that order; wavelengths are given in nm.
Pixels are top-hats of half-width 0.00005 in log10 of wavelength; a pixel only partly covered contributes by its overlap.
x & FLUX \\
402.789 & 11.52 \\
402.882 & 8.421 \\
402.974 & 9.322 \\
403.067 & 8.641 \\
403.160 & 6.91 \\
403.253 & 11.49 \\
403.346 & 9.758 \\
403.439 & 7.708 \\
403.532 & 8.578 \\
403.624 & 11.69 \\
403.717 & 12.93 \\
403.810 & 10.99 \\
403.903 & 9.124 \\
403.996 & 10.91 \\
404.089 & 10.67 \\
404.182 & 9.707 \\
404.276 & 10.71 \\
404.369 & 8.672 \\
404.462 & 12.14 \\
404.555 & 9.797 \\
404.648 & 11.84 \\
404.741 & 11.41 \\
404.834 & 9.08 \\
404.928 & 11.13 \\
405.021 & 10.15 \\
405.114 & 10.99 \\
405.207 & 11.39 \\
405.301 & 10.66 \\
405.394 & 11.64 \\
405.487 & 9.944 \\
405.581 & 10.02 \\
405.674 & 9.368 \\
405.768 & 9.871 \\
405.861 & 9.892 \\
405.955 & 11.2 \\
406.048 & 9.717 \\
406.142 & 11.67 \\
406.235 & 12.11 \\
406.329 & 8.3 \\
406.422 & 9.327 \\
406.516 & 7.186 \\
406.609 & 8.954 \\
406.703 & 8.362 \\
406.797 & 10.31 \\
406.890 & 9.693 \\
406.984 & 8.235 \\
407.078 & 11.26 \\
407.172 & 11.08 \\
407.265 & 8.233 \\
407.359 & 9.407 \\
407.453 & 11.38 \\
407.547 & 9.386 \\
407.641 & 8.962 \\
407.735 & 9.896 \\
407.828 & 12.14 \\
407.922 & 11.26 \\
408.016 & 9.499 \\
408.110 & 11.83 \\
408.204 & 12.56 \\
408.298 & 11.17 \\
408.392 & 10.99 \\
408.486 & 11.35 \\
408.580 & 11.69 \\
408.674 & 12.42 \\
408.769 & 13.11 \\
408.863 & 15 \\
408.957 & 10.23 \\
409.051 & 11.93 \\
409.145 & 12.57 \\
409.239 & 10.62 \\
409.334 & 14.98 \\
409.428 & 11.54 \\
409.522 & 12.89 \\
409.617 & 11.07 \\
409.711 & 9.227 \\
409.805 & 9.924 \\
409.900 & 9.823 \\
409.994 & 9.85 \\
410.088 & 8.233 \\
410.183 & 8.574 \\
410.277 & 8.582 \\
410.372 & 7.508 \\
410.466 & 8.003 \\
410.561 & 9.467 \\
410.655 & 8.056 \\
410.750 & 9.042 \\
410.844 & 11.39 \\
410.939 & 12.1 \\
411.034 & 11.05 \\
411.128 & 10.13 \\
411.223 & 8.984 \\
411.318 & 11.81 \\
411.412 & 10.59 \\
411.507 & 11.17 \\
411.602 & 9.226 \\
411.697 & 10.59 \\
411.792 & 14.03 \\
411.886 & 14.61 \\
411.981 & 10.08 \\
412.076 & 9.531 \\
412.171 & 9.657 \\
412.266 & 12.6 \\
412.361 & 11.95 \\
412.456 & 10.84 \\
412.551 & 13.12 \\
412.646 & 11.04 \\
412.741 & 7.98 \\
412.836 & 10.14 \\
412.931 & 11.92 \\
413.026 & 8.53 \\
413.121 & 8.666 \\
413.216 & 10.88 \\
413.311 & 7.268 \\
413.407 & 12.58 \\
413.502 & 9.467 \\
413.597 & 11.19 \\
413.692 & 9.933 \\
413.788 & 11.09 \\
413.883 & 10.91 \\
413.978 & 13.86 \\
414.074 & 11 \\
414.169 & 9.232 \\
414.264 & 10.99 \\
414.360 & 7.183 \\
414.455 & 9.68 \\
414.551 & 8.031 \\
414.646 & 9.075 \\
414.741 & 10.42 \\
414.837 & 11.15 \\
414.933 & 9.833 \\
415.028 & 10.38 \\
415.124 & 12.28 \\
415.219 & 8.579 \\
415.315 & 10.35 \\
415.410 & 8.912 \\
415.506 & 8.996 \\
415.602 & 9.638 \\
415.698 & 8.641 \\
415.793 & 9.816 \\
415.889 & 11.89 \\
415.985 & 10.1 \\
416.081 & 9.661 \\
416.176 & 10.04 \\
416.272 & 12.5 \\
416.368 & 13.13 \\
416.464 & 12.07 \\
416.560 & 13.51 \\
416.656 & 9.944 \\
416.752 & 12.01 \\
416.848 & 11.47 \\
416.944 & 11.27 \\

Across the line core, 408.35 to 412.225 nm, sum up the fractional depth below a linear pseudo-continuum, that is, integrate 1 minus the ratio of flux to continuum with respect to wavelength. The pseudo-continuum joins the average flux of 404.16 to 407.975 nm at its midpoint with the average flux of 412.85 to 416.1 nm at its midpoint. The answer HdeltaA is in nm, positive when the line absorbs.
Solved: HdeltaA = -0.253 nm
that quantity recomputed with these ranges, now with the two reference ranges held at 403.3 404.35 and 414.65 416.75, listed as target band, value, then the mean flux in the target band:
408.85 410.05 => -0.12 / 11.4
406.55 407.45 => 0.06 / 9.56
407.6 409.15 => -0.18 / 11.6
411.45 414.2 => -0.09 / 10.8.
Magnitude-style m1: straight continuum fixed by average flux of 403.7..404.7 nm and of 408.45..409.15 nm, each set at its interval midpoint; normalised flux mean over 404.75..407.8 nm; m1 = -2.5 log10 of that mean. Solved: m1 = 0.14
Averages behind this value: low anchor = 10.6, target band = 9.99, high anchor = 12.3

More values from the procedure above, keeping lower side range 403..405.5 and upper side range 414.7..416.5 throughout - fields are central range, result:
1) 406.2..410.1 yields -0.03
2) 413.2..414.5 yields 0.01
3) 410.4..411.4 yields 0.04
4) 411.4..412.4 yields -0.09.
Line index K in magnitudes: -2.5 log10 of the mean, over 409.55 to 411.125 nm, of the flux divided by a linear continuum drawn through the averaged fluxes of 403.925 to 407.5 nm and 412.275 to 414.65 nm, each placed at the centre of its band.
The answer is 0.08 mag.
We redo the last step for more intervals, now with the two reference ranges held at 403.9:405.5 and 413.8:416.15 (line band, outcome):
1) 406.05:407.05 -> 0.11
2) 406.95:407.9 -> 0.04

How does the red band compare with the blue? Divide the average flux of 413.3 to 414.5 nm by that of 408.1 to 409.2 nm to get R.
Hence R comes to 0.86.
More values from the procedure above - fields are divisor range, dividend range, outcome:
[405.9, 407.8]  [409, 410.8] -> 1.04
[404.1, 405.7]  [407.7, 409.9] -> 1.10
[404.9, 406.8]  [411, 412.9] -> 1.09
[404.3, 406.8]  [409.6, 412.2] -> 0.99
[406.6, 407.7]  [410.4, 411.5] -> 1.05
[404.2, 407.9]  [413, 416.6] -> 1.02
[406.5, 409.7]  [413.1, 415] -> 0.93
